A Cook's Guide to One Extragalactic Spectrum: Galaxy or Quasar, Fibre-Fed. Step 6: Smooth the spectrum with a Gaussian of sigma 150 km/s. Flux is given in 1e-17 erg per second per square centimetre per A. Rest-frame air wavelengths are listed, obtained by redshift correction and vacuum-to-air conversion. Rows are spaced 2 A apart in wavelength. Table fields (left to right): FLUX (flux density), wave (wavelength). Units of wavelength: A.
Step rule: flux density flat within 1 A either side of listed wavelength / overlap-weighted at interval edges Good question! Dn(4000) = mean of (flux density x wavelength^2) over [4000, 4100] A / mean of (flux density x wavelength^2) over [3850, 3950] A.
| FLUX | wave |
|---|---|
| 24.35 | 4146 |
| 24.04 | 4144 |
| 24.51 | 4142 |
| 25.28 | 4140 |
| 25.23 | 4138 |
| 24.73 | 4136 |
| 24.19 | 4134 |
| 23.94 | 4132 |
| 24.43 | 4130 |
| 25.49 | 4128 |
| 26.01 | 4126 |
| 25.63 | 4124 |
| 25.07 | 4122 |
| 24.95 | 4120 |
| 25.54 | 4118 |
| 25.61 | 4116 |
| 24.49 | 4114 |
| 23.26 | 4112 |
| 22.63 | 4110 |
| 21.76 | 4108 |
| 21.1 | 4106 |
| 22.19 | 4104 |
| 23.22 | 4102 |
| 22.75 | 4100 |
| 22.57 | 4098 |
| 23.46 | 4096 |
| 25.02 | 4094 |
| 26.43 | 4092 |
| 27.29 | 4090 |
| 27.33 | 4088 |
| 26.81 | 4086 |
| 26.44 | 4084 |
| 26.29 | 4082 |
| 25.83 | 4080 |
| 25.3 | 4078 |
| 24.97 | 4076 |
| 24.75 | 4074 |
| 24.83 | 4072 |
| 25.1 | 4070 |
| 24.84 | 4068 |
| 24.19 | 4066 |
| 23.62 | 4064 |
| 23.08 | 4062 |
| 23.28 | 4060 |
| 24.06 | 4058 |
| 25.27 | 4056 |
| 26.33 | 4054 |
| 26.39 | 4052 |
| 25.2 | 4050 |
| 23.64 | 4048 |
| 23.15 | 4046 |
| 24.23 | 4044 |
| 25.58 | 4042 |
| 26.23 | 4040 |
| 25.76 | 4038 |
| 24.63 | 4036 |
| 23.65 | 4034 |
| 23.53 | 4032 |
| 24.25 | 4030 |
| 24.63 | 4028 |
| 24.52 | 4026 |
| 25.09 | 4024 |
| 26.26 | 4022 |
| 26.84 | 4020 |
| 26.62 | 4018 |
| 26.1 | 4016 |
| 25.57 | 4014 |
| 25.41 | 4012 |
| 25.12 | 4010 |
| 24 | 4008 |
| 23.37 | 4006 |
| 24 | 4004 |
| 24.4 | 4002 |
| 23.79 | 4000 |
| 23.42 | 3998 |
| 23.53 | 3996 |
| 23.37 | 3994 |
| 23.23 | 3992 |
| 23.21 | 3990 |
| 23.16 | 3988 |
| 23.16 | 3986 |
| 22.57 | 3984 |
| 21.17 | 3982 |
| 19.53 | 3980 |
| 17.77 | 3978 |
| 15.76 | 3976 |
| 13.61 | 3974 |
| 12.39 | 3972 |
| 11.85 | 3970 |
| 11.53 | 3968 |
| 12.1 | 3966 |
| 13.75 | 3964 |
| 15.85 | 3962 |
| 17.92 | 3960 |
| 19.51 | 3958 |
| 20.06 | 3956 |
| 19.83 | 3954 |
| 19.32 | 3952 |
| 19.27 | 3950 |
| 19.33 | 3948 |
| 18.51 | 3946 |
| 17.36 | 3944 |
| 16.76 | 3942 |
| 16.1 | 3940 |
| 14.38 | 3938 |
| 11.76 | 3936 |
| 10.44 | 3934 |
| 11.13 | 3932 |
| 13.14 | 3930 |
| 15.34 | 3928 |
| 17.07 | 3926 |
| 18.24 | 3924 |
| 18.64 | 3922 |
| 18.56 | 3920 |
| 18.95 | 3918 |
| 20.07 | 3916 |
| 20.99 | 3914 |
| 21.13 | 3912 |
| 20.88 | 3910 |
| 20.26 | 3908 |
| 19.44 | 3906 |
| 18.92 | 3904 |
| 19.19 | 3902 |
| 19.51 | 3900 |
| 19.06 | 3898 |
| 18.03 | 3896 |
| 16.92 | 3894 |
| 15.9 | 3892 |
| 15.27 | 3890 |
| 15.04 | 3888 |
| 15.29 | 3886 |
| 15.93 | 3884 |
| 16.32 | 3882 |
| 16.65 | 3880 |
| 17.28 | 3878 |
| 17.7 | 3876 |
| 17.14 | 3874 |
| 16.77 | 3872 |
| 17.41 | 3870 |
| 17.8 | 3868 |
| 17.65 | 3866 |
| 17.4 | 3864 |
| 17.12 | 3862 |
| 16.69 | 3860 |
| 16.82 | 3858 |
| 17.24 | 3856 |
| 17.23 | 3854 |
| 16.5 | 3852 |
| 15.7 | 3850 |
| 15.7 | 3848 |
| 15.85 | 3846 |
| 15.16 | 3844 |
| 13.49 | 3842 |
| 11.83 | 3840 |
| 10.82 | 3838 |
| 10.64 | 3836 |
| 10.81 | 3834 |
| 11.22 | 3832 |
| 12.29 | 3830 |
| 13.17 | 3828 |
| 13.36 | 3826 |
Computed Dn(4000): 1.57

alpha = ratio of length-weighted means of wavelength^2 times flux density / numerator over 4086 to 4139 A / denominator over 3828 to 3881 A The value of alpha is 1.81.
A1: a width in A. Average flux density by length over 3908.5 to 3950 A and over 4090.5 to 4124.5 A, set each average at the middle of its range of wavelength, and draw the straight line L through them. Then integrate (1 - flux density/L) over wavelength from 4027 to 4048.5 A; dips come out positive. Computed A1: -3.34 A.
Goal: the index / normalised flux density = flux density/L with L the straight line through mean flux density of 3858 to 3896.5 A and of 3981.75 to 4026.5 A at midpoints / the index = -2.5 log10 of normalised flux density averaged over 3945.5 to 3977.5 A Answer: 0.311 mag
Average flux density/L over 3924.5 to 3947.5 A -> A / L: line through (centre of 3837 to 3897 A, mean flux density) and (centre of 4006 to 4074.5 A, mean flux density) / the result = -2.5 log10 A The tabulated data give 0.300 mag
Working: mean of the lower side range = 16.2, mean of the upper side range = 24.9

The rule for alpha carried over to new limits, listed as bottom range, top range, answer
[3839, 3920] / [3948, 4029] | 1.29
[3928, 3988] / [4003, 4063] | 1.56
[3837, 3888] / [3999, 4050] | 1.67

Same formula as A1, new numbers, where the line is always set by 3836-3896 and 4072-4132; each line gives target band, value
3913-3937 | 2.6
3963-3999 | 3.0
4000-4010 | -1.4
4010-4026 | -3.1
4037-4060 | -2.3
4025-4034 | -0.9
